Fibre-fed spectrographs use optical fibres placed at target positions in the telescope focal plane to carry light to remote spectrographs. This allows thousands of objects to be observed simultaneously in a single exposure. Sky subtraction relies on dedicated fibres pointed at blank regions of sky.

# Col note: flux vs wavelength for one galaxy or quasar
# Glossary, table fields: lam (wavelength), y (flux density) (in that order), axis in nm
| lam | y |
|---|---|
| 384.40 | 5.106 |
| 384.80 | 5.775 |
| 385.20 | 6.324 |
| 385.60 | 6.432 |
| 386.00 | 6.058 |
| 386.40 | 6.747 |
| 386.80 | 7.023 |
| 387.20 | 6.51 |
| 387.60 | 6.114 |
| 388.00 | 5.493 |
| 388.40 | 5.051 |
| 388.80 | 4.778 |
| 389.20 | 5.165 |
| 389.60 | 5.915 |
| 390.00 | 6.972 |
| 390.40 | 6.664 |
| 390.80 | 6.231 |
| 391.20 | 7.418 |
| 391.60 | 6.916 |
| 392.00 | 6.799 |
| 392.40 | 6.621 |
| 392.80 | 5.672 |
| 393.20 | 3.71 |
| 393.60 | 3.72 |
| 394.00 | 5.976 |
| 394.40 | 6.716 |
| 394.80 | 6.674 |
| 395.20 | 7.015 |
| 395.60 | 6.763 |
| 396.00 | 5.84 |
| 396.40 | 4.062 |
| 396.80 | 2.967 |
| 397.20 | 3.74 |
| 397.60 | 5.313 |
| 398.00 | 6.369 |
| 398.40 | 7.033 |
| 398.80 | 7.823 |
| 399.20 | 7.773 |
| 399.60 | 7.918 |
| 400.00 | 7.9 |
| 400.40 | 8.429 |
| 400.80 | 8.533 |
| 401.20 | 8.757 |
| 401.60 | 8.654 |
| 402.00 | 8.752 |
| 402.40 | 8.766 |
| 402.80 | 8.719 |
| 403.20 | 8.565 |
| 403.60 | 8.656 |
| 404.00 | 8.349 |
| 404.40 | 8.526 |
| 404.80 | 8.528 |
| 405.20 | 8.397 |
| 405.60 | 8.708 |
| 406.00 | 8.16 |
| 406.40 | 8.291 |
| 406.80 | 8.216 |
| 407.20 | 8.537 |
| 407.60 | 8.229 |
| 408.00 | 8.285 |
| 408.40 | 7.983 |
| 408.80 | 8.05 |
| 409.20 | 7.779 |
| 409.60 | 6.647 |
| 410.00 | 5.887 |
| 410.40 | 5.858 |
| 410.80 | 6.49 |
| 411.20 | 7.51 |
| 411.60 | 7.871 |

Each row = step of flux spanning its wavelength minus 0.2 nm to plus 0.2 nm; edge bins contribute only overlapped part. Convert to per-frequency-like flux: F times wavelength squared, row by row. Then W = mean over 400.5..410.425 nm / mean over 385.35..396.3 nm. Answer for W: 1.45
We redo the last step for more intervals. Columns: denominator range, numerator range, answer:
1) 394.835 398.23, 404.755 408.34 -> 1.64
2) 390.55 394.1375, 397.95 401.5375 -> 1.40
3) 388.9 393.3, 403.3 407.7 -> 1.46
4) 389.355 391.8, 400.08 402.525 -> 1.36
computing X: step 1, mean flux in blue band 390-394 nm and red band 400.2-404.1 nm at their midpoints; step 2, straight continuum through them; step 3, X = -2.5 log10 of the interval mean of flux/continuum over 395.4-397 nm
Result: 0.395 mag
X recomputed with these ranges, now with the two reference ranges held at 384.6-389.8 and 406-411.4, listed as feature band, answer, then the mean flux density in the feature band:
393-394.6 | 0.27 mag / 5.03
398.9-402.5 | -0.20 mag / 8.36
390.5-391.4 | -0.10 mag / 6.81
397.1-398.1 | 0.29 mag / 5.16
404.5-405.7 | -0.17 mag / 8.53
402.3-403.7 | -0.21 mag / 8.67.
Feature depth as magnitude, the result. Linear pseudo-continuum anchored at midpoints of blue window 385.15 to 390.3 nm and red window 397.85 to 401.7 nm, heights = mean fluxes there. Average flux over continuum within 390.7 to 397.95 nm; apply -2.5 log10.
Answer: 0.230 mag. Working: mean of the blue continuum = 6.05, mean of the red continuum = 7.92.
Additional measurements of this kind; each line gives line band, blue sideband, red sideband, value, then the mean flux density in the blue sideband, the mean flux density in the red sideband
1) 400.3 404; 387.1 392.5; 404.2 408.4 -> -0.11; 6.18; 8.37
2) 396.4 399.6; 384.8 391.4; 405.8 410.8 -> 0.17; 6.17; 7.61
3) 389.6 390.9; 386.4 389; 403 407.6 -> -0.05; 5.9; 8.44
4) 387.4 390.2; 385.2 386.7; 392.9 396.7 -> 0.09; 6.44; 5.54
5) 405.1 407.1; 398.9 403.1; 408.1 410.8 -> -0.11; 8.41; 7.04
